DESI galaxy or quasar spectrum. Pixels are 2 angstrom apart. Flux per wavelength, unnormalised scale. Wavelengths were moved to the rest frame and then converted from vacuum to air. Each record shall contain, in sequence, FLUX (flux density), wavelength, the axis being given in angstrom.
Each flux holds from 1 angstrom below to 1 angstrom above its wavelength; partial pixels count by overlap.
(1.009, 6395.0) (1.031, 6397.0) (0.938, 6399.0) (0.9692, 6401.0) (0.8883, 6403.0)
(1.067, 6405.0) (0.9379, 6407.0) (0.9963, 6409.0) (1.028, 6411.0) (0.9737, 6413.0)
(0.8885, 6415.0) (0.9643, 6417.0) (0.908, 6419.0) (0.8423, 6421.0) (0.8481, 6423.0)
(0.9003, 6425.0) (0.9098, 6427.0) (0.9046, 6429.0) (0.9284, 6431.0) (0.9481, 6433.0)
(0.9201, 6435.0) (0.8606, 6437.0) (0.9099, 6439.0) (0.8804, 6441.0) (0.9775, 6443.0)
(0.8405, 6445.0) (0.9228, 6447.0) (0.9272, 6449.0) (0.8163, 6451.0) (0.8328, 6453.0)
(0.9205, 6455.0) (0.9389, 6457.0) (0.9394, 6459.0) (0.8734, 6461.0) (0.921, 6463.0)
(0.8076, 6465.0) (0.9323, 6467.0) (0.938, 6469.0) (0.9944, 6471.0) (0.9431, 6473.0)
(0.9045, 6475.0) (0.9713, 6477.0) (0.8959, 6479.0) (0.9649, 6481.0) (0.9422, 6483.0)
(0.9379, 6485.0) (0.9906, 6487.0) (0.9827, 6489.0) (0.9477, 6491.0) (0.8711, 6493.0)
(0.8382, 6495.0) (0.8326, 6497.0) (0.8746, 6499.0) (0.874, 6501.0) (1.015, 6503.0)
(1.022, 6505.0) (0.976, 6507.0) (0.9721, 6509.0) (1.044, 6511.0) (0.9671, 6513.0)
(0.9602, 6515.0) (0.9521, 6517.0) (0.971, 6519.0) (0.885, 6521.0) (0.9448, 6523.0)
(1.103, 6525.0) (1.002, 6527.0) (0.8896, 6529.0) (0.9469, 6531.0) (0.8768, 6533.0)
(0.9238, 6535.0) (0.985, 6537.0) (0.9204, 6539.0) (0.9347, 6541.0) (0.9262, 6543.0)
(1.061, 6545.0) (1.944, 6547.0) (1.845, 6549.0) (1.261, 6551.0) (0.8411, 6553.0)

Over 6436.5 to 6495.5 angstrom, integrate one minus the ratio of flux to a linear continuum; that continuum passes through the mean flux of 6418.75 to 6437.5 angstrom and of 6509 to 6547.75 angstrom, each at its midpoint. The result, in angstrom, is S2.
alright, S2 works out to 1.5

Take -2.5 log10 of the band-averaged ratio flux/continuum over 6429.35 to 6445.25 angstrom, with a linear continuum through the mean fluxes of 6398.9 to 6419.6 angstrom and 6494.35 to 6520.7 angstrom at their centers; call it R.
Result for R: 0.05 mag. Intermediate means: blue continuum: 0.962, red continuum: 0.946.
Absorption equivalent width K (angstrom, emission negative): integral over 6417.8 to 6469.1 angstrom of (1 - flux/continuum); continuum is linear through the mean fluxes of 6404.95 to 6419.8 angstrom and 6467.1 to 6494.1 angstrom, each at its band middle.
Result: 3.1 angstrom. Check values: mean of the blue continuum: 0.965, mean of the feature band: 0.898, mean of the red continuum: 0.944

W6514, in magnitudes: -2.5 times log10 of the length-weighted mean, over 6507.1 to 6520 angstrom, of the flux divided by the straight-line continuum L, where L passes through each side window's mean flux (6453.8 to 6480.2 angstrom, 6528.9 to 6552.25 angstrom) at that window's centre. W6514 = 0.08 mag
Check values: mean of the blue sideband 0.921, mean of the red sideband 1.13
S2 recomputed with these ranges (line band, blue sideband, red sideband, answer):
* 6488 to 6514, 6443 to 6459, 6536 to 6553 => 3.0 angstrom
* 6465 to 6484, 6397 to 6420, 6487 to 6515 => 0.2 angstrom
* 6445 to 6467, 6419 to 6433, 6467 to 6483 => 0.8 angstrom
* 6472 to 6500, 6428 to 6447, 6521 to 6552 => 2.2 angstrom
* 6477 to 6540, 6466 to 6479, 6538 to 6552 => 8.8 angstrom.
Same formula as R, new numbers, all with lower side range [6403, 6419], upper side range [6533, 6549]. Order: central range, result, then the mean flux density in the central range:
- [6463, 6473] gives 0.13 mag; 0.921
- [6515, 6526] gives 0.14 mag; 0.97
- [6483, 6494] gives 0.13 mag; 0.946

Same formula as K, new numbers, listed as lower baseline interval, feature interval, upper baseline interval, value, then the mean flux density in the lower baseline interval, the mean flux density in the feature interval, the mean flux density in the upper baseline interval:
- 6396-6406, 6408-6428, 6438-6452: 0.5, 0.979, 0.926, 0.896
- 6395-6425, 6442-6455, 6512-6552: 1.3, 0.949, 0.889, 1.06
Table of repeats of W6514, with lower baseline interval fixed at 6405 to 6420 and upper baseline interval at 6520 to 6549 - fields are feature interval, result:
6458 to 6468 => 0.12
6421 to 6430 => 0.10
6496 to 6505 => 0.13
